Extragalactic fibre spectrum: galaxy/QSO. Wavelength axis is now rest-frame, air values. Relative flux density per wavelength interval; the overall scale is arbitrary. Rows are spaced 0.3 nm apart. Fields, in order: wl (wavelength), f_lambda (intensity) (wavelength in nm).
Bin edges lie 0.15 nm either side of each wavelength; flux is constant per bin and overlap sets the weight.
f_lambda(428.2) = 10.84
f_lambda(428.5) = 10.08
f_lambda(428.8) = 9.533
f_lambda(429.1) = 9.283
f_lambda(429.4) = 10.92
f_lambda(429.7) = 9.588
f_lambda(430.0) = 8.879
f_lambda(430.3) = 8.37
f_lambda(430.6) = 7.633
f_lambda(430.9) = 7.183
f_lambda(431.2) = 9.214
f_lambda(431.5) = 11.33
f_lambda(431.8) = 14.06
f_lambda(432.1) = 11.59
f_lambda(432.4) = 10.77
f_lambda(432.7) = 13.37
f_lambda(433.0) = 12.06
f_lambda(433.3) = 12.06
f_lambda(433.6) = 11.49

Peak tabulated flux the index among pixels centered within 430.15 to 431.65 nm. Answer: 11.33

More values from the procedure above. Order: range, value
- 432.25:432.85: 13.37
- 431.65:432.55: 14.06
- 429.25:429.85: 10.92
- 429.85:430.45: 8.879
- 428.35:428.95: 10.08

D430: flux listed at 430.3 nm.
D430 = 8.37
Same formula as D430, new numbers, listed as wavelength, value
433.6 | 11.49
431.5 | 11.33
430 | 8.879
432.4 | 10.77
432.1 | 11.59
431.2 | 9.214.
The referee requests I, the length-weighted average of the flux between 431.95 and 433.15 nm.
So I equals 11.9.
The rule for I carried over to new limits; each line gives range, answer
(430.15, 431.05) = 7.73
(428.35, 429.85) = 9.88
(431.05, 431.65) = 10.3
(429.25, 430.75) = 9.08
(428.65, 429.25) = 9.41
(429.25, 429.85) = 10.3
